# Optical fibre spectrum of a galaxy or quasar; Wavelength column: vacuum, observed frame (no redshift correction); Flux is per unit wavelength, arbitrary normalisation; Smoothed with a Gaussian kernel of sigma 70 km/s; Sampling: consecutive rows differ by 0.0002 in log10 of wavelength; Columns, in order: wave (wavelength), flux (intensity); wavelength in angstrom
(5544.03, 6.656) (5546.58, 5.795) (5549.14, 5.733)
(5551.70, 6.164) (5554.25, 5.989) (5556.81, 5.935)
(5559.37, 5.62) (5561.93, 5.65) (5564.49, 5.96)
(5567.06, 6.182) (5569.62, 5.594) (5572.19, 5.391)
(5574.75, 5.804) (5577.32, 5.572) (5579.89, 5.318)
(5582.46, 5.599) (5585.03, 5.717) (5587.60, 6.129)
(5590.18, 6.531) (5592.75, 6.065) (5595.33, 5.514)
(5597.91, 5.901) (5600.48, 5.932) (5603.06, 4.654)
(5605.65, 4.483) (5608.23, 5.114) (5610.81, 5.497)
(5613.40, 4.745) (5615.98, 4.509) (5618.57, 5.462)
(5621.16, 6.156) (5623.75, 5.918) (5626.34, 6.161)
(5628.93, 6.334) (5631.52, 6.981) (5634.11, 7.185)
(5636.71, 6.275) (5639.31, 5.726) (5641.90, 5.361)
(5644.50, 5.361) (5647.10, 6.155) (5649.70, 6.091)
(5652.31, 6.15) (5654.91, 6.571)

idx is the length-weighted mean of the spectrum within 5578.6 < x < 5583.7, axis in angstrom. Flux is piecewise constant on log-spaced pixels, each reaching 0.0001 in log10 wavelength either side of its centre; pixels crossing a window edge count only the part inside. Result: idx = 5.46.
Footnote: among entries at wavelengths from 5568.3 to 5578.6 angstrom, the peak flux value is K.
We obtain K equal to 5.804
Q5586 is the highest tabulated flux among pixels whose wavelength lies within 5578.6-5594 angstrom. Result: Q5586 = 6.531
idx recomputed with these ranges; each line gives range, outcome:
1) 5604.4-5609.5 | 4.8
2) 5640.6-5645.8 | 5.37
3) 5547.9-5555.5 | 5.97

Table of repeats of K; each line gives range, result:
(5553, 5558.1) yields 5.989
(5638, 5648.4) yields 6.155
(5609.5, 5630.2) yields 6.334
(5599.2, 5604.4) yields 5.932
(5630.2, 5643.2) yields 7.185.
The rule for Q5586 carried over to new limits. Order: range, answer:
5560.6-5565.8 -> 5.96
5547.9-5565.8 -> 6.164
